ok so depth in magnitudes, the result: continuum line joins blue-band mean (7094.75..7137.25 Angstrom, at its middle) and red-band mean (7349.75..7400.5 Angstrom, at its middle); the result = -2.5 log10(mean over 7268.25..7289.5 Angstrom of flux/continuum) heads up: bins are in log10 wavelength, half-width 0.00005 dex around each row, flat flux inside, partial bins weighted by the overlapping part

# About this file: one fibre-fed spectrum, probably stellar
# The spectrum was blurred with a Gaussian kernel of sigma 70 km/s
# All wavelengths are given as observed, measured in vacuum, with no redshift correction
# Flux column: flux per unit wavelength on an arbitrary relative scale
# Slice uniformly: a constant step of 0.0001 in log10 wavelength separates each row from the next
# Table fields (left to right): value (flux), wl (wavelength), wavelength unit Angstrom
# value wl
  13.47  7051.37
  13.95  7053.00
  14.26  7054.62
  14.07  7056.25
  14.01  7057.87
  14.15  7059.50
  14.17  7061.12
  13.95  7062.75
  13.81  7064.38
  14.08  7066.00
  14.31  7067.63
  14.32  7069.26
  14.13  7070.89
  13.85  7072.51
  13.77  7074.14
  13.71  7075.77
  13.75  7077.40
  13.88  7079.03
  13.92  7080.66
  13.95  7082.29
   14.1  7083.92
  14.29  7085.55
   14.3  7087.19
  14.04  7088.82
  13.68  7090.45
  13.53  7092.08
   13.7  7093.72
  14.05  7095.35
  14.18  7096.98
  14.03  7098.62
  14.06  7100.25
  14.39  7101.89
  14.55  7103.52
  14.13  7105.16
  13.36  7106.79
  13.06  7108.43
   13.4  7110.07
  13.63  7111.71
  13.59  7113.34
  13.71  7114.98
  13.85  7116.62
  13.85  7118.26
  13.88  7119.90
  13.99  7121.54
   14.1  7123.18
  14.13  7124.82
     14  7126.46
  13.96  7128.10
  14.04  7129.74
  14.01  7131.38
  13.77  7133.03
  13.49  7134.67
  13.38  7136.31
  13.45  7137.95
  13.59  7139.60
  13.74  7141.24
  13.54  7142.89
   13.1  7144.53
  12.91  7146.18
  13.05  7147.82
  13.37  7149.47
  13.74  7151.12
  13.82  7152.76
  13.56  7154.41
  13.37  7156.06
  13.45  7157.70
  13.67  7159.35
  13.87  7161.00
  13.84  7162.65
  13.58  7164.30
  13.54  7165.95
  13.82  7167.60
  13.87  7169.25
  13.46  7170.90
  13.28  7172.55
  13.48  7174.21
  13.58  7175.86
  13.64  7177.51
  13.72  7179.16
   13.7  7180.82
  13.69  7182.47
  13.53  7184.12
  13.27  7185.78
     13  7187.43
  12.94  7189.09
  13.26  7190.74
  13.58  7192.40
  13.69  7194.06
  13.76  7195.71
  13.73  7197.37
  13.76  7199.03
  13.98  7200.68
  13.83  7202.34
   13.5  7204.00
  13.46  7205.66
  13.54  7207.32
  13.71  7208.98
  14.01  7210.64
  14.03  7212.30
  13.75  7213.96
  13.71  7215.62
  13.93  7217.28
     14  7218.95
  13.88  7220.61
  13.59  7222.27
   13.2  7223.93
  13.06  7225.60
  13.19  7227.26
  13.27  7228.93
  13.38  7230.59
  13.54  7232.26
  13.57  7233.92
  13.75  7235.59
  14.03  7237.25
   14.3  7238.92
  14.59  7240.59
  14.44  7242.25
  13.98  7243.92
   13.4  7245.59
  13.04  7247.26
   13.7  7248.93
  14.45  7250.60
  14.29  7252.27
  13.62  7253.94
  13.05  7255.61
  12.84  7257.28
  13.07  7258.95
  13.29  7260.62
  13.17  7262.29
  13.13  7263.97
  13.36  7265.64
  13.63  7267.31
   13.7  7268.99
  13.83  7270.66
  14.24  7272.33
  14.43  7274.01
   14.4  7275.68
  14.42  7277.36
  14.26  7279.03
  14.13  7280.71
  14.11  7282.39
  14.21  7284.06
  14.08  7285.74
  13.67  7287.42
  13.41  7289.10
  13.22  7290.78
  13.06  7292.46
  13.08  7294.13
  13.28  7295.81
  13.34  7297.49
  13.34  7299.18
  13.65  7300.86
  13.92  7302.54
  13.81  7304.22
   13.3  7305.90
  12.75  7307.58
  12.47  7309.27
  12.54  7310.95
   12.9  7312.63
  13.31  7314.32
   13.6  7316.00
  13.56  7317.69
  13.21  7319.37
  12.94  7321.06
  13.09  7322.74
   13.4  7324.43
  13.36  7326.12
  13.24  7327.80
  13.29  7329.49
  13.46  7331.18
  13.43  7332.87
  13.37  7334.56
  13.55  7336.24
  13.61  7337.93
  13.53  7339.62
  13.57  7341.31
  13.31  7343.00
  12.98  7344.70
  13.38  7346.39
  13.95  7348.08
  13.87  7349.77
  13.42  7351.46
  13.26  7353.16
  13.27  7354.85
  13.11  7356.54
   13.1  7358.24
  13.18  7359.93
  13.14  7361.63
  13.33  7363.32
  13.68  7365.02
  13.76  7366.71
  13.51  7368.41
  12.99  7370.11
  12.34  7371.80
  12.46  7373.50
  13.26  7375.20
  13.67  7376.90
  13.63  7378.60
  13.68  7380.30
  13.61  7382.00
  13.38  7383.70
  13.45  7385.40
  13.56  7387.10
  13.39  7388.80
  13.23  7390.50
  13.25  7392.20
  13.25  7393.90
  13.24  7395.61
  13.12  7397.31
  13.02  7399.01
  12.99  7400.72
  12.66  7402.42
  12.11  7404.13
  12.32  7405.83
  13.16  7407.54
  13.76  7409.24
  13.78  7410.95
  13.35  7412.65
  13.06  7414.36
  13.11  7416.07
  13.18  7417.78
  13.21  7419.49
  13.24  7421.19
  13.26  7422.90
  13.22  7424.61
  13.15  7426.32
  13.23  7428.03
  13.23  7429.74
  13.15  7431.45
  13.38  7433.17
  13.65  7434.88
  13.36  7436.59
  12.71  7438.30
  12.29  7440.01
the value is -0.05 mag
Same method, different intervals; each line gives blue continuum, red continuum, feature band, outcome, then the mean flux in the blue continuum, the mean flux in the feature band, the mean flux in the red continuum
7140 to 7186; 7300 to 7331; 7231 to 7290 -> -0.04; 13.5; 13.8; 13.2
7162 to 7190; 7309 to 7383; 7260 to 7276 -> -0.02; 13.5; 13.7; 13.3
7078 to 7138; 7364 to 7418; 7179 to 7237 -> 0.00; 13.9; 13.6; 13.2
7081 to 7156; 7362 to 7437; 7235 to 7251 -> -0.03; 13.8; 14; 13.2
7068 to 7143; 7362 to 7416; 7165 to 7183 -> 0.01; 13.9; 13.6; 13.2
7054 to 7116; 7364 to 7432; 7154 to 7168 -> 0.01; 13.9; 13.6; 13.2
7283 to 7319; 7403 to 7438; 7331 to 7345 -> -0.01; 13.4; 13.4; 13.2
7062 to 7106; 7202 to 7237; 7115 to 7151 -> 0.02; 14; 13.7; 13.6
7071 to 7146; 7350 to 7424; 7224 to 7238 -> 0.01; 13.8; 13.5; 13.2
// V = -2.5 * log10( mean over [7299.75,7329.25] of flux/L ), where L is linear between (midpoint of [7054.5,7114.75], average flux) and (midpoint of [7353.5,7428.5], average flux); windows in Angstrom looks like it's 0.01 mag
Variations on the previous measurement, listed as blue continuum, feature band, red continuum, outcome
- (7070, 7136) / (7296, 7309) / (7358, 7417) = 0.00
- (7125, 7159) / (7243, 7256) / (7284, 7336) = -0.02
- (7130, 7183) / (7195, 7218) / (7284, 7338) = -0.02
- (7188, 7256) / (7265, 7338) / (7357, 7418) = 0.00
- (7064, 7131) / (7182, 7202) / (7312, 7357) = 0.01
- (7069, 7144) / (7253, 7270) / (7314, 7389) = 0.02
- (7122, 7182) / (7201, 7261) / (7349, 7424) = -0.01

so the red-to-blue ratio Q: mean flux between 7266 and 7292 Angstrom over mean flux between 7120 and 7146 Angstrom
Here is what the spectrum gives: 1.0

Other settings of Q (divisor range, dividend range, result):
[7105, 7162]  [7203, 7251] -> 1.01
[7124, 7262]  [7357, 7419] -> 0.97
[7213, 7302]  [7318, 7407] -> 0.97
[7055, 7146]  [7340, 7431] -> 0.96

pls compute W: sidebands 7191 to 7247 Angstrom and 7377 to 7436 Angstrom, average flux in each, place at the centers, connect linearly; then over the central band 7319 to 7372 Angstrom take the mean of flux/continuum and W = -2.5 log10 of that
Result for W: 0.00 mag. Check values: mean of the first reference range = 13.7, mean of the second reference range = 13.2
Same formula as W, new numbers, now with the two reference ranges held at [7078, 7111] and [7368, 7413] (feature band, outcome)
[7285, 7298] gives 0.00 mag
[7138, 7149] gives 0.04 mag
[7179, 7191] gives 0.03 mag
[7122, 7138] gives 0.00 mag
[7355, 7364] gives 0.01 mag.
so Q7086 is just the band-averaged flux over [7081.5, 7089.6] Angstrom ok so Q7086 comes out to 14.1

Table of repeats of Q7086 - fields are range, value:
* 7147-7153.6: 13.5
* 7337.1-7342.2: 13.6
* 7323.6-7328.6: 13.3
